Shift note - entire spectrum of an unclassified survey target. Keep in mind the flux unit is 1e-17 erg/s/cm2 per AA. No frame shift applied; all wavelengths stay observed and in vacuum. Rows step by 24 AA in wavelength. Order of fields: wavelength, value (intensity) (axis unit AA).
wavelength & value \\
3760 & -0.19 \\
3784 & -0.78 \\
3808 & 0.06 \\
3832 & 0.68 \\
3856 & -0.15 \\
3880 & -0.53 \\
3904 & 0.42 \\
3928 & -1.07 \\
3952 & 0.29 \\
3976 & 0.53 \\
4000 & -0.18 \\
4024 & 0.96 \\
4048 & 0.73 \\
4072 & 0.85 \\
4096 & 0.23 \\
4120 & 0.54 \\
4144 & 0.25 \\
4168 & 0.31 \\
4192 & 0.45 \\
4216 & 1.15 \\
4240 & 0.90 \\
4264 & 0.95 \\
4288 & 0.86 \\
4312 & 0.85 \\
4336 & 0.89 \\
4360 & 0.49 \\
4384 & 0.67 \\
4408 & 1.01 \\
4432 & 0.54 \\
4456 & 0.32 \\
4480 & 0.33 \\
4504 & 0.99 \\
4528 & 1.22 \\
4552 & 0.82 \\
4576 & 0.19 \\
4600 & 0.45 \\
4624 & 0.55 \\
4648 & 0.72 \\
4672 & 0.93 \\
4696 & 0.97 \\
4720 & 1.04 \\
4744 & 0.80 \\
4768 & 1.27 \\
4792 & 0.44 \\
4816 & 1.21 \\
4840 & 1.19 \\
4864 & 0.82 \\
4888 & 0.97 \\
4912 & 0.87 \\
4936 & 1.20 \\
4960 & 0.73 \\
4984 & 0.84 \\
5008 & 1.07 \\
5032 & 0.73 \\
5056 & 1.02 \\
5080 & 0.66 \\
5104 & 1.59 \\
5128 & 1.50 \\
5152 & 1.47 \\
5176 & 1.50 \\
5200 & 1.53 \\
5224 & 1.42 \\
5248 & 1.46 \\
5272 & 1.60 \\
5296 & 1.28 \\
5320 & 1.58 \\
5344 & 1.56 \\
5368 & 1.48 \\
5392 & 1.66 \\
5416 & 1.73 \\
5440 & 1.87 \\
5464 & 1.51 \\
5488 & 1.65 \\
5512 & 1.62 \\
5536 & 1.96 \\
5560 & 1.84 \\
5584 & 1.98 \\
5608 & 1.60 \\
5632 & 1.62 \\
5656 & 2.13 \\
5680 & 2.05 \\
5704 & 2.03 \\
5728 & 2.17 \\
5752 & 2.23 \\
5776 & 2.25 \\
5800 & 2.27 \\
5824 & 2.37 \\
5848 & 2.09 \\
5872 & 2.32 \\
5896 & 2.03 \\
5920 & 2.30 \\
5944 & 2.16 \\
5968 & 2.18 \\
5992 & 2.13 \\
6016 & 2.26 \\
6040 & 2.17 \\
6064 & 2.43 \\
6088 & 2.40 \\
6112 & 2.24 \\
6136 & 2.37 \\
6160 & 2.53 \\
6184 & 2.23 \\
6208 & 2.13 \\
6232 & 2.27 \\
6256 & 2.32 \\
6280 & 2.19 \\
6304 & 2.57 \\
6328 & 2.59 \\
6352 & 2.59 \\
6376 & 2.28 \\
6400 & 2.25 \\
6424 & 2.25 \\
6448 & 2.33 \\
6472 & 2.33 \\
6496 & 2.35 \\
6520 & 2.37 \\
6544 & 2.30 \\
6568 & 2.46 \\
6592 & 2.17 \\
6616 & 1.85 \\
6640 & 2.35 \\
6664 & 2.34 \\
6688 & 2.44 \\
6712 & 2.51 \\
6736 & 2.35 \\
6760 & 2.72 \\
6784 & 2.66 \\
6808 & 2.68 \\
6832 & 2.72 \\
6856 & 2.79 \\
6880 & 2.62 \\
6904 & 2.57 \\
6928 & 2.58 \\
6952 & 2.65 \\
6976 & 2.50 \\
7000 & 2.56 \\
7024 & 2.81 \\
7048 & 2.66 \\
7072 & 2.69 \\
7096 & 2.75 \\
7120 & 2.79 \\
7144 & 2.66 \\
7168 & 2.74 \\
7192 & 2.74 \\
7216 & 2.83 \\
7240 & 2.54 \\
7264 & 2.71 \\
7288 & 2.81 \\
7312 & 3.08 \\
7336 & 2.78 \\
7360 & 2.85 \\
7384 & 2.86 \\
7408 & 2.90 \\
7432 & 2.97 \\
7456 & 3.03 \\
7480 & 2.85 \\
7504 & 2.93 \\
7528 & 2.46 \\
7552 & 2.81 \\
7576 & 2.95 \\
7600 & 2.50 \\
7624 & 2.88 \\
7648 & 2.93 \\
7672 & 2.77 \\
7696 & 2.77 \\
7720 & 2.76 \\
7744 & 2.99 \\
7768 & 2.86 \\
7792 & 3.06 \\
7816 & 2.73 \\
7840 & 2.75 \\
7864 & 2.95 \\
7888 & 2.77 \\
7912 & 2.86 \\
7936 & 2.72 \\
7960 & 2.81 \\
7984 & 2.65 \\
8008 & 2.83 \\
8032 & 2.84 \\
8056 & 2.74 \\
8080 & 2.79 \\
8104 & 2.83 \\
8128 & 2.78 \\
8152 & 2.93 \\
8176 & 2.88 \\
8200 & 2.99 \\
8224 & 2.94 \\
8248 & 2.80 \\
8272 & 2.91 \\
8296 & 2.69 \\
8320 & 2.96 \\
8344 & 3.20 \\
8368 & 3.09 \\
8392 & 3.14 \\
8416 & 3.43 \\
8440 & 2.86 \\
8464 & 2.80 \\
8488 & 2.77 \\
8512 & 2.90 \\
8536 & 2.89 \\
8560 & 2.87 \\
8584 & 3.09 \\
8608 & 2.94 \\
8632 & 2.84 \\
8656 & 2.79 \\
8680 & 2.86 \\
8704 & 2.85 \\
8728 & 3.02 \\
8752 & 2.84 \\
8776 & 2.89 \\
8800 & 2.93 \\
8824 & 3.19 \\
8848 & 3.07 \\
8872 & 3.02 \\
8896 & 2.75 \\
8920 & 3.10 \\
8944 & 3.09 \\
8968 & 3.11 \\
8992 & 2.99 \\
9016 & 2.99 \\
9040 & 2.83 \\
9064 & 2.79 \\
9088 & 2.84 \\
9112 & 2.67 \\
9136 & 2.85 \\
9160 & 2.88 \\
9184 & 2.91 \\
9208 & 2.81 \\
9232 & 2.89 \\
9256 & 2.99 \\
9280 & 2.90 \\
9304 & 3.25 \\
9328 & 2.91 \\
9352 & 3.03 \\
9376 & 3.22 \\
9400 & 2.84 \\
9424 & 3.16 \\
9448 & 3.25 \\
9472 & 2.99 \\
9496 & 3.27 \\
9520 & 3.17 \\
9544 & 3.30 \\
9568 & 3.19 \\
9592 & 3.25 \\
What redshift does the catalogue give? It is 0.278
